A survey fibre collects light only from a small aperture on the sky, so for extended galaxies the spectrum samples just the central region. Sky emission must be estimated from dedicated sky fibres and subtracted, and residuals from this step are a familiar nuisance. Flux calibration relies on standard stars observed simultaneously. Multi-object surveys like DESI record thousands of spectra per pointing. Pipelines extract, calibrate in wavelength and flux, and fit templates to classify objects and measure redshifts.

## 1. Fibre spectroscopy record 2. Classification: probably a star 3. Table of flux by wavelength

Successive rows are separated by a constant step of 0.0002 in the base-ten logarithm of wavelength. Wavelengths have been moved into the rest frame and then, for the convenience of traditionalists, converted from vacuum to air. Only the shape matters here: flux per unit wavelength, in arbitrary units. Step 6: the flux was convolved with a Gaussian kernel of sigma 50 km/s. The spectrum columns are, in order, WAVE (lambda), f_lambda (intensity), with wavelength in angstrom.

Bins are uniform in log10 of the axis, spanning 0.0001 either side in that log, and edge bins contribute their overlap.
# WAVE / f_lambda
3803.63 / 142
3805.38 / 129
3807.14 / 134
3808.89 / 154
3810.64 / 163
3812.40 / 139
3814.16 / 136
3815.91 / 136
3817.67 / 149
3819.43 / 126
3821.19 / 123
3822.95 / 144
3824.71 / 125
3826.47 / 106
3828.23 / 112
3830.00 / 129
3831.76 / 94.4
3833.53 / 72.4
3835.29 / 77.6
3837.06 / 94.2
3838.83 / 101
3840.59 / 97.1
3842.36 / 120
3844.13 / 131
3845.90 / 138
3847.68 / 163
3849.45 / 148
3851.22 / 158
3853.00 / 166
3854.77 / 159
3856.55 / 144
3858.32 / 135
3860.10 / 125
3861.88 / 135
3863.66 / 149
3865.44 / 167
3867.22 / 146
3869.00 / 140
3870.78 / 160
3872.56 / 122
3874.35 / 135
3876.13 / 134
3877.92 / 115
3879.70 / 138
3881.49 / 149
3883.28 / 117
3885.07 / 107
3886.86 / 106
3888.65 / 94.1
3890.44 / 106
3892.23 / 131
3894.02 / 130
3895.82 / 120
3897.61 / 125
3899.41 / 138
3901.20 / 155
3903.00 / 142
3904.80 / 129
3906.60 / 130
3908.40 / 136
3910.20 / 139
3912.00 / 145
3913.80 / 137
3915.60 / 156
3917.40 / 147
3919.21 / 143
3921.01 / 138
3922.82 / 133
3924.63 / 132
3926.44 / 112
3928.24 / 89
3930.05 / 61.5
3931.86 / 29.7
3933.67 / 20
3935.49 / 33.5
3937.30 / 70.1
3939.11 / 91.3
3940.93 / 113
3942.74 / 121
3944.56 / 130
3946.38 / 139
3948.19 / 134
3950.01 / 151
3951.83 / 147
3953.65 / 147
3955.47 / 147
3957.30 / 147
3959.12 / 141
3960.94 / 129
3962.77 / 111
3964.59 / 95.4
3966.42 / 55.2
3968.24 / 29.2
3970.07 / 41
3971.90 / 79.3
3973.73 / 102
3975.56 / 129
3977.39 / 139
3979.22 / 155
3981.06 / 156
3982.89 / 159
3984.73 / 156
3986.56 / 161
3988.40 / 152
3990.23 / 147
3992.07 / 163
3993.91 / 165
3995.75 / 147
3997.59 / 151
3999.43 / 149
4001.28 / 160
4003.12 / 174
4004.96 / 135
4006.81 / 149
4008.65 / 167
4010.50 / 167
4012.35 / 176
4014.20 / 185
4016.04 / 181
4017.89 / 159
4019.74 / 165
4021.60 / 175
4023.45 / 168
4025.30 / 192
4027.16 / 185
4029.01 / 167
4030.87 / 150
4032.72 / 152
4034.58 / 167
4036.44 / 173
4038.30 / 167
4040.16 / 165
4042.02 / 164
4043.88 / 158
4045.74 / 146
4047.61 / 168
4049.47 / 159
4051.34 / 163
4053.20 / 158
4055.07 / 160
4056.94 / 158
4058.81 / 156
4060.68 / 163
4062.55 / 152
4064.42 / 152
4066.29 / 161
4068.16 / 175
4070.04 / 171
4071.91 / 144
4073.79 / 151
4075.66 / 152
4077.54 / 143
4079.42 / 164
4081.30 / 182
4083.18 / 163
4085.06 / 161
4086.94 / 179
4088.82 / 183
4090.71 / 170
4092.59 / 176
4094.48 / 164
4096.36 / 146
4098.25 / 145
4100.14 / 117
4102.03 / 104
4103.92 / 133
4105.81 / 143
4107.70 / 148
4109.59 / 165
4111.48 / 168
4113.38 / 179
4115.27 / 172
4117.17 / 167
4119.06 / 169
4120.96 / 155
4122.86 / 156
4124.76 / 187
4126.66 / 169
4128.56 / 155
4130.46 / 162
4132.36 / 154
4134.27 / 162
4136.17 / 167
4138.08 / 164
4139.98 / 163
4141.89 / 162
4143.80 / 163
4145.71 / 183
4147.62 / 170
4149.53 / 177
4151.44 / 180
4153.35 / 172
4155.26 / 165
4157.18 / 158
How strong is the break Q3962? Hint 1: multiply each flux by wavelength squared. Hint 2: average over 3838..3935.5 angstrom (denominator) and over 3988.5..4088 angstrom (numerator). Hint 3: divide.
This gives 1.4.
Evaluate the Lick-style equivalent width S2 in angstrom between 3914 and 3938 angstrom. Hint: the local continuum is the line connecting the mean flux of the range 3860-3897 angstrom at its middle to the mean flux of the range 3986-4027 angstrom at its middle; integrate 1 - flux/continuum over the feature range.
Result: 7.28 angstrom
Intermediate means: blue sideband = 130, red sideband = 164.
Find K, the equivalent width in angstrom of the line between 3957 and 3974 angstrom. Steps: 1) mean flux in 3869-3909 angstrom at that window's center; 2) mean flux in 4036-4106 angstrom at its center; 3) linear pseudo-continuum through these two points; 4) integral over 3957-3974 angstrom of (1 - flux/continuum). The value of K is 6.02 angstrom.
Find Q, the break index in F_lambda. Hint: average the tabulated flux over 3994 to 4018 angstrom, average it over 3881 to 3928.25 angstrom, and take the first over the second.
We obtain 1.25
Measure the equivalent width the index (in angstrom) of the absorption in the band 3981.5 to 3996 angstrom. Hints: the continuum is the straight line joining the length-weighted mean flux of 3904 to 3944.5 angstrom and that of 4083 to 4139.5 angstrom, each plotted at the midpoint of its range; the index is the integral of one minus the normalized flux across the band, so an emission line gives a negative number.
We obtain -3.4 angstrom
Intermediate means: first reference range 110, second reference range 159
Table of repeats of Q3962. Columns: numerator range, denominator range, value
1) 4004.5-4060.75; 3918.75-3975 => 1.66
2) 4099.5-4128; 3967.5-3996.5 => 1.27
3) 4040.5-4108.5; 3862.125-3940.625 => 1.41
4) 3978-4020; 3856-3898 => 1.30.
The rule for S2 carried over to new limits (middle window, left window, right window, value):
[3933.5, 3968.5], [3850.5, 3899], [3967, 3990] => 3.8 angstrom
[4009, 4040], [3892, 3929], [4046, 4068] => -3.4 angstrom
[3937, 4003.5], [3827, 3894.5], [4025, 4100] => 7.7 angstrom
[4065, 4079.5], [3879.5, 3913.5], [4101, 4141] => -0.5 angstrom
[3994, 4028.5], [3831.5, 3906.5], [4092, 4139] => -4.9 angstrom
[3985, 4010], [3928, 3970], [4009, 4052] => -2.8 angstrom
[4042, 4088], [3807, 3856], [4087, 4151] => -1.6 angstrom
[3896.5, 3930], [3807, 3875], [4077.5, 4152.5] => 1.7 angstrom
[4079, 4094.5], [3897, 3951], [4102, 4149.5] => -1.9 angstrom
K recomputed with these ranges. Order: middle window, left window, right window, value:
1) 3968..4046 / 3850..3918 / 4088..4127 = -2.58 angstrom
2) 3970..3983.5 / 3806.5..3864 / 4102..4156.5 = 2.03 angstrom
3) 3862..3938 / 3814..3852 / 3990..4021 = 8.03 angstrom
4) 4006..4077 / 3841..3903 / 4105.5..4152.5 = -3.76 angstrom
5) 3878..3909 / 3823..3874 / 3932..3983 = -1.35 angstrom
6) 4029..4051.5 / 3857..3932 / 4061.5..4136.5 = -1.60 angstrom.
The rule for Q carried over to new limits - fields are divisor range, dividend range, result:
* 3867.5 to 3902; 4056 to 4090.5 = 1.27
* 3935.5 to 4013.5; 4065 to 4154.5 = 1.23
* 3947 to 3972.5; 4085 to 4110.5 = 1.36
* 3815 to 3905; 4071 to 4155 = 1.25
